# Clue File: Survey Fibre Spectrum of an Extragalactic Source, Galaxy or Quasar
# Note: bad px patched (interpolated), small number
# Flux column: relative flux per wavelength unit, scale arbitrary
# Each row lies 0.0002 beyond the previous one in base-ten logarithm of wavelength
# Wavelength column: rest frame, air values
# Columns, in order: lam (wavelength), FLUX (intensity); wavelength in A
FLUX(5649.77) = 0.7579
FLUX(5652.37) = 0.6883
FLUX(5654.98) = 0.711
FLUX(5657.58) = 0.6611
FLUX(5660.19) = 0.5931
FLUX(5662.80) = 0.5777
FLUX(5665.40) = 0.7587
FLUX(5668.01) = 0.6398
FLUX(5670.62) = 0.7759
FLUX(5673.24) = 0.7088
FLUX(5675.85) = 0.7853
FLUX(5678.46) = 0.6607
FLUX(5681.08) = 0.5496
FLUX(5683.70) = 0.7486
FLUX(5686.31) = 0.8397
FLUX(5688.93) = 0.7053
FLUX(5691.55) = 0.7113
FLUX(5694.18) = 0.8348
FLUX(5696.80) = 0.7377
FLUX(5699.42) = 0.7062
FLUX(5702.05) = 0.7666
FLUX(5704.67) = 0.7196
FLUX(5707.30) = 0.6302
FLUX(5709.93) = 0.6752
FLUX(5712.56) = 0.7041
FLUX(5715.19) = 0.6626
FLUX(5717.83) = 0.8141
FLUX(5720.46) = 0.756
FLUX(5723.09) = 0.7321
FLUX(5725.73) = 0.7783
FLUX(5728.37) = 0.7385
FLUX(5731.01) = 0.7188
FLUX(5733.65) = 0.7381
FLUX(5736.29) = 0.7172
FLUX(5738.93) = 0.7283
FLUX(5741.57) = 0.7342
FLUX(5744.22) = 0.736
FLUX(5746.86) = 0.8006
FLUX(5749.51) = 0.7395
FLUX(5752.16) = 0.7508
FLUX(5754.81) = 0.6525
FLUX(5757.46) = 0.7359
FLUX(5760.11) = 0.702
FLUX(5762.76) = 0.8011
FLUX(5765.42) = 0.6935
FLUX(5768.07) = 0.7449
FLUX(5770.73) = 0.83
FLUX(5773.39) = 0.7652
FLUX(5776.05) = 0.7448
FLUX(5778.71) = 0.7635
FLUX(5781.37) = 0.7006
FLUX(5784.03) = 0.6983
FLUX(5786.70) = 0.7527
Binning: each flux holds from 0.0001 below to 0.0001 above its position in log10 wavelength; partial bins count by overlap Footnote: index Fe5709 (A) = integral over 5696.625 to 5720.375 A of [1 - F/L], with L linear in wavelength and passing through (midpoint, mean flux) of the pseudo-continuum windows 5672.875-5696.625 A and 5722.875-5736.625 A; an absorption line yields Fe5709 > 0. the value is 0.64 A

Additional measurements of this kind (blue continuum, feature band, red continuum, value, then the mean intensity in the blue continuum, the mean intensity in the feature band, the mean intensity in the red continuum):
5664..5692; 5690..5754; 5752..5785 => -0.6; 0.717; 0.734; 0.737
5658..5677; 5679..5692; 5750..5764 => -0.2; 0.689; 0.708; 0.729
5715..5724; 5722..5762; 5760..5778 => 1.1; 0.752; 0.734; 0.758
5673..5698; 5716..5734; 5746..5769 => -0.5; 0.729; 0.752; 0.734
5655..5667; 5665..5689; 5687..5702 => -0.6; 0.655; 0.716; 0.745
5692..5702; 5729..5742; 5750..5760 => 0.0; 0.756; 0.728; 0.714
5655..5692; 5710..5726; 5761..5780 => -0.2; 0.694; 0.734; 0.762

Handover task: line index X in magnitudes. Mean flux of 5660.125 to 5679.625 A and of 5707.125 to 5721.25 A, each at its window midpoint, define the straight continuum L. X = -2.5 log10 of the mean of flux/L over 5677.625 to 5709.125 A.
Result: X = -0.02 mag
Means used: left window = 0.694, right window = 0.711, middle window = 0.718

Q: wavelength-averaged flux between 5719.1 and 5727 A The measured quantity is 0.756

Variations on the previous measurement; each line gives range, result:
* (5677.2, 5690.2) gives 0.701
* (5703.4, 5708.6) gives 0.674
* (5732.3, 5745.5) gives 0.731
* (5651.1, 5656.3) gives 0.699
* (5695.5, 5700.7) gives 0.723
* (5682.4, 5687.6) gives 0.795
